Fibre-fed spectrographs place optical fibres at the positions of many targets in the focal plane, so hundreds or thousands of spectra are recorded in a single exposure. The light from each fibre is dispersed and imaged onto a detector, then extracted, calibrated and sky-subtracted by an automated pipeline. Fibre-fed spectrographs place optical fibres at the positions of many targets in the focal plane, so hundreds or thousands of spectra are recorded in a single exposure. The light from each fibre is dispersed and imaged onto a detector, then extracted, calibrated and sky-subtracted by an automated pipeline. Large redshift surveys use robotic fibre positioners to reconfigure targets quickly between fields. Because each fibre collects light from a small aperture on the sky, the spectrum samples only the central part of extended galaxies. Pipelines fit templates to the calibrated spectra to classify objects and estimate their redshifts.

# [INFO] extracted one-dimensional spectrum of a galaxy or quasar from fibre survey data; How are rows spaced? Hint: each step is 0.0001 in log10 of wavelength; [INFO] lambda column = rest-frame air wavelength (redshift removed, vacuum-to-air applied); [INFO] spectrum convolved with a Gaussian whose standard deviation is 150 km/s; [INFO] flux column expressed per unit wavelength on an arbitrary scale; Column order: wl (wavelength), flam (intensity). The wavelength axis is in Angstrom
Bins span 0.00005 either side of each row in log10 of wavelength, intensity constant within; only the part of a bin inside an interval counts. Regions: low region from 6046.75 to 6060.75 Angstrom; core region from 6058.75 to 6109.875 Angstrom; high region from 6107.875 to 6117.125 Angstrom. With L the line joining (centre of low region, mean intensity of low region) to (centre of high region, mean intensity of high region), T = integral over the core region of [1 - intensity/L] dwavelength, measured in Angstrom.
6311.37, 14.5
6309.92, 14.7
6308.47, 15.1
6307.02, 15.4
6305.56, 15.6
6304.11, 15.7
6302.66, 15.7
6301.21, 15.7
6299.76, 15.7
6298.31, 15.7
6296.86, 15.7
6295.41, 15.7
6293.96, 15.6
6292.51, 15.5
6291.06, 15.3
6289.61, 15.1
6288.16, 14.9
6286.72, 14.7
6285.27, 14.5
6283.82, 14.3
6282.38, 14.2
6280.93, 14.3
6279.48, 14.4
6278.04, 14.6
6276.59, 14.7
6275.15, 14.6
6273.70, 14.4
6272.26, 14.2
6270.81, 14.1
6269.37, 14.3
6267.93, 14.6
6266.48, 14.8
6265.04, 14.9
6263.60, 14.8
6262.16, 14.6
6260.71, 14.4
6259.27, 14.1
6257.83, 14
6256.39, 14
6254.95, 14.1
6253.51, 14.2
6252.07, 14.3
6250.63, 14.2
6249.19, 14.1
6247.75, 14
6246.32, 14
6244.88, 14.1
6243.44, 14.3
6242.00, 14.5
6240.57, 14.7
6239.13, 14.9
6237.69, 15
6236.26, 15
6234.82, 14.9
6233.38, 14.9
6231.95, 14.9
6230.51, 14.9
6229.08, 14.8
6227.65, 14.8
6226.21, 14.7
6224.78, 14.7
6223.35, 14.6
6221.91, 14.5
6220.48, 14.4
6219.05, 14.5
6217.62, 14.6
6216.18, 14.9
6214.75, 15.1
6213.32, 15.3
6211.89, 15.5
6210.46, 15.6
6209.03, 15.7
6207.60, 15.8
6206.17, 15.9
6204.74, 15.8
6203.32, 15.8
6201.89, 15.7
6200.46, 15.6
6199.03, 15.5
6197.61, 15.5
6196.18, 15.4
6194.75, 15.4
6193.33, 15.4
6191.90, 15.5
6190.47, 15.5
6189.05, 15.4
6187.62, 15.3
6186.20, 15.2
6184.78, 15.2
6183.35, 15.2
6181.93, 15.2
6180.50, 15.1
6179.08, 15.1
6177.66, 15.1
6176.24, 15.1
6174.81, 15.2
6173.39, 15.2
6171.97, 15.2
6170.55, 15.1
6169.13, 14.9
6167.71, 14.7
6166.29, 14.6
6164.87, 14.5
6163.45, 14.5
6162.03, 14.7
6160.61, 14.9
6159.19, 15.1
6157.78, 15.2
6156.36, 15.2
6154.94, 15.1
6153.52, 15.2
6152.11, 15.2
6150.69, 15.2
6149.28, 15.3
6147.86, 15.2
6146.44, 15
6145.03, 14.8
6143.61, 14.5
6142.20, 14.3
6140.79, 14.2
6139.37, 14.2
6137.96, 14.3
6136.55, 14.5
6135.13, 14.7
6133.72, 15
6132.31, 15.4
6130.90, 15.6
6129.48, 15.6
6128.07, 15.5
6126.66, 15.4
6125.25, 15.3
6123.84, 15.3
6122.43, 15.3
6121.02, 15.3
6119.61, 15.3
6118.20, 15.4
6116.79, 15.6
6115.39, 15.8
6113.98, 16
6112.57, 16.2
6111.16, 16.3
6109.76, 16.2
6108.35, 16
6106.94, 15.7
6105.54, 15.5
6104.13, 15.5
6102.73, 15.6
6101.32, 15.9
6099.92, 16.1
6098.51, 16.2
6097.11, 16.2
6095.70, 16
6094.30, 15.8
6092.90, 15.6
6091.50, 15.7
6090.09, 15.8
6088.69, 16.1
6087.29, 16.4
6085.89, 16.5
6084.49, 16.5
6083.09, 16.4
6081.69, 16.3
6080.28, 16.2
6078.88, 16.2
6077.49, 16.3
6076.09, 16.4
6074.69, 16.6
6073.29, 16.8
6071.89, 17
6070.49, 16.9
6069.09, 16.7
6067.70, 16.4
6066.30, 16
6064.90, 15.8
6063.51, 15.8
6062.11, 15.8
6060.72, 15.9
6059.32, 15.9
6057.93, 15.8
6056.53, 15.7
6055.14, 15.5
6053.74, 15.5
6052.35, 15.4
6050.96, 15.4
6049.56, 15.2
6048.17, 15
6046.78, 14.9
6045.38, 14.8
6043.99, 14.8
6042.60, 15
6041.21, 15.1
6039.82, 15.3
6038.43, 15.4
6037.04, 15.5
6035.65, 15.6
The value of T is -1.2 Angstrom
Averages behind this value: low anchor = 15.5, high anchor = 16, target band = 16.1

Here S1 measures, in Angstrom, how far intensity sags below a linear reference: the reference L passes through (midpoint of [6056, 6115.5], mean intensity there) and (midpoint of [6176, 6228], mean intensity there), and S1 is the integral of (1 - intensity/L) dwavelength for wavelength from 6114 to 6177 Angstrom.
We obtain 2.5 Angstrom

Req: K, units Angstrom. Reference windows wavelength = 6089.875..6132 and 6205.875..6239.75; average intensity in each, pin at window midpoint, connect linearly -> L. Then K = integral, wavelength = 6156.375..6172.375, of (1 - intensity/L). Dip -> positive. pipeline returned 0.5 Angstrom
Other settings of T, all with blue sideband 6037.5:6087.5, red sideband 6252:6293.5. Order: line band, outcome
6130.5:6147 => 0.7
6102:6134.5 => -0.2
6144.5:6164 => 0.3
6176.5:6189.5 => -0.1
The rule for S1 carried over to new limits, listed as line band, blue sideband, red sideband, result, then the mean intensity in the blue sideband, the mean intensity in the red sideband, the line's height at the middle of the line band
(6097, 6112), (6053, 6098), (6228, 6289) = 0.0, 16.1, 14.5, 15.9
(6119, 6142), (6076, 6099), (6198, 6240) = 1.1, 16.2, 15.1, 15.8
